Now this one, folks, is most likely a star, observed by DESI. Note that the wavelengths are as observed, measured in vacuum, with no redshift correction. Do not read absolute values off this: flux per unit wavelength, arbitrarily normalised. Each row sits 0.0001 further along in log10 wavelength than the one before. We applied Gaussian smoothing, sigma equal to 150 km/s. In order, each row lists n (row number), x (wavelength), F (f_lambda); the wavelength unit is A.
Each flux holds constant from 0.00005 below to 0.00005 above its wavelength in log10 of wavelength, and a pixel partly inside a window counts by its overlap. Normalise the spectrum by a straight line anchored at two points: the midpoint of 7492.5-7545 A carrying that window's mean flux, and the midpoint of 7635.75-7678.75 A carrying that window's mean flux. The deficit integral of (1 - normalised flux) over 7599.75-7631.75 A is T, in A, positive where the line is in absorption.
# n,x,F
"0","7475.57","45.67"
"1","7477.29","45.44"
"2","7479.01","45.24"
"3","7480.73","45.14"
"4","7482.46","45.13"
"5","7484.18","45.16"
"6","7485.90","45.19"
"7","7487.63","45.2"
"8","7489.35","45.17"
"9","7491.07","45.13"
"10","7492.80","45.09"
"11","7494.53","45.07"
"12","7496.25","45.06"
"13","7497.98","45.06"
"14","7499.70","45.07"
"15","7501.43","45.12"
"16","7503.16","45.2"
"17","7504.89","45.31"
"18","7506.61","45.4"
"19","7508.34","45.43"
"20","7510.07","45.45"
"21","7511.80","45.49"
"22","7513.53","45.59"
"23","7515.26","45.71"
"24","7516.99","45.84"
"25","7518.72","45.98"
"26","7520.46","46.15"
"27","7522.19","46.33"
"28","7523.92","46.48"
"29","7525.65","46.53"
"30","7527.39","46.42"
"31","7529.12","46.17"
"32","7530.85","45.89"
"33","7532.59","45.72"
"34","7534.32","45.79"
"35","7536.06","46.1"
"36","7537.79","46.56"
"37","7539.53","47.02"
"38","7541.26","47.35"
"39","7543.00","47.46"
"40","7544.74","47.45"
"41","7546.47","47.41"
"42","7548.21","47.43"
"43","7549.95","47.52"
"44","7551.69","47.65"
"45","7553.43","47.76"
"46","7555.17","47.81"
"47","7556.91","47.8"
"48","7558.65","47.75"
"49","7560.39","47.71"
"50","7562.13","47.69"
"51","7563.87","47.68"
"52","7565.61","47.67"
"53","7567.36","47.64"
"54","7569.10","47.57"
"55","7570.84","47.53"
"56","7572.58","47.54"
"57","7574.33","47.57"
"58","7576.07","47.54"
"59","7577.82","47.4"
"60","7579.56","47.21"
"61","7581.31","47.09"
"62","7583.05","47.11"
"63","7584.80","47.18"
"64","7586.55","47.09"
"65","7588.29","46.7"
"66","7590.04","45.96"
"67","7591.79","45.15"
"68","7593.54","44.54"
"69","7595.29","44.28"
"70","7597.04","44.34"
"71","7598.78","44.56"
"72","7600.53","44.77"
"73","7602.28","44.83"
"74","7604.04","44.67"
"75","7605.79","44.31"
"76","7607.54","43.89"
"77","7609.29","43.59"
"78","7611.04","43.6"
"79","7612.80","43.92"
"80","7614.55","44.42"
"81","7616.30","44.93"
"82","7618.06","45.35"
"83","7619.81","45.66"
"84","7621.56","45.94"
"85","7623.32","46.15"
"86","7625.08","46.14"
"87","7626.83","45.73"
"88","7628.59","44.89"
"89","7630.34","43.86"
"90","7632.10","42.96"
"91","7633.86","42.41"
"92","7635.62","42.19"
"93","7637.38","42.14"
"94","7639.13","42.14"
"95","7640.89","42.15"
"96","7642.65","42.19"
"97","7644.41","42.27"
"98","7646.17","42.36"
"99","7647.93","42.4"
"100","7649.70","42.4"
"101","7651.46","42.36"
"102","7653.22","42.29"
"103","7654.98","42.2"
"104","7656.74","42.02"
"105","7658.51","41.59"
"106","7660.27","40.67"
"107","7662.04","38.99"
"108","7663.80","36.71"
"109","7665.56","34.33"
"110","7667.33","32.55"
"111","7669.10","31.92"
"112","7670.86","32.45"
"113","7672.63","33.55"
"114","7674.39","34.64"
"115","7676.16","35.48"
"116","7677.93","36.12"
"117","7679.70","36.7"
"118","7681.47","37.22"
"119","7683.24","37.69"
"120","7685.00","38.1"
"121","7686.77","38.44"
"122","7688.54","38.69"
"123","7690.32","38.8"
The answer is -2.9 A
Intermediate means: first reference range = 45.9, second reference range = 39.1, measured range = 44.8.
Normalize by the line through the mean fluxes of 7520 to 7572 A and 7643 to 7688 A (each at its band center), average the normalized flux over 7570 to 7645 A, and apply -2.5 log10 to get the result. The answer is -0.06 mag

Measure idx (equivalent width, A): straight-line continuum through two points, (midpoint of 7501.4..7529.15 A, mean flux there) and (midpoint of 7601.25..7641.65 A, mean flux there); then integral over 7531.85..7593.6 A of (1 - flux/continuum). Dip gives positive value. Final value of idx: -2.8 A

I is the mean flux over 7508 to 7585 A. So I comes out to 46.9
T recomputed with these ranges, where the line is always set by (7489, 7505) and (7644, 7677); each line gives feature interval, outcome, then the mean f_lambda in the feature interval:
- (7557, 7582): -3.2 A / 47.6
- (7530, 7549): -1.5 A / 46.7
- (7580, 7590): -1.3 A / 46.9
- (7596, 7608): -1.1 A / 44.5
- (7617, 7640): -2.6 A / 44.3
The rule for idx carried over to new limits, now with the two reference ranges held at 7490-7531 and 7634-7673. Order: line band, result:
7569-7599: -2.7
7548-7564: -1.4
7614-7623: -0.9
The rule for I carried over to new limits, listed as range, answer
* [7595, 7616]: 44.3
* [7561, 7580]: 47.6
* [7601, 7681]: 41.4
